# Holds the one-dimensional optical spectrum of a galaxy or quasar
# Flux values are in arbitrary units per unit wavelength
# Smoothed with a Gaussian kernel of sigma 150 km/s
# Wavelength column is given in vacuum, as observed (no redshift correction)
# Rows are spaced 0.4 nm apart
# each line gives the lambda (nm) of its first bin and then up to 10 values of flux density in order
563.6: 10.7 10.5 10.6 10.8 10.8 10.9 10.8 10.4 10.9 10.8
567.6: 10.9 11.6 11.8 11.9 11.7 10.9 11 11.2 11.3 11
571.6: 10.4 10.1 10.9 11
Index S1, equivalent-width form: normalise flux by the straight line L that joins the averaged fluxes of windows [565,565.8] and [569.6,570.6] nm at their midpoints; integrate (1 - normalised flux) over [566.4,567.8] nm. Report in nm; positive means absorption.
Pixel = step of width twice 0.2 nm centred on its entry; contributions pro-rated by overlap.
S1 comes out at 0.02 nm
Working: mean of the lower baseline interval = 10.9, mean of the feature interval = 10.8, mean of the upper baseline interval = 11.1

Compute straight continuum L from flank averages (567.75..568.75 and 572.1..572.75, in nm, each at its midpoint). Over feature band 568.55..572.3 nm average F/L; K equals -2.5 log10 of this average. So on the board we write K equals 0.02 mag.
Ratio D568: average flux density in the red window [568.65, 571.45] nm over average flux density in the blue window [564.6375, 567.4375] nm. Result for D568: 1.0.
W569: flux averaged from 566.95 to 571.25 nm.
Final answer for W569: 11.3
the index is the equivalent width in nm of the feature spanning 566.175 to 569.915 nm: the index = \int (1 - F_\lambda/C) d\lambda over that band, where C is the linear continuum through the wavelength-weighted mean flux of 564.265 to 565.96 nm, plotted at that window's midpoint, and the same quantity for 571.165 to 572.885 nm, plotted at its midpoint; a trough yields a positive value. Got -0.17 nm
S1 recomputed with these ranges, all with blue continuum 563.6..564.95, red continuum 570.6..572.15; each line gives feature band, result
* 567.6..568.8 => -0.10 nm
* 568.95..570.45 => -0.07 nm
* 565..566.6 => -0.01 nm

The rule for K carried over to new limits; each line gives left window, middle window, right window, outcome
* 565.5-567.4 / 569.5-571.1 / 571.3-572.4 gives -0.058 mag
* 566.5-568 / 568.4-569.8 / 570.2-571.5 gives -0.050 mag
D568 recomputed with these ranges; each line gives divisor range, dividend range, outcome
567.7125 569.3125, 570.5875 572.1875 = 0.91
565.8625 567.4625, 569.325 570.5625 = 1.03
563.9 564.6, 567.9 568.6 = 1.11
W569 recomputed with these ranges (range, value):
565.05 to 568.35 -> 10.9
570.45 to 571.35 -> 11.2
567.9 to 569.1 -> 11.8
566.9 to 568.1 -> 11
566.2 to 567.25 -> 10.7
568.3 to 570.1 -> 11.5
